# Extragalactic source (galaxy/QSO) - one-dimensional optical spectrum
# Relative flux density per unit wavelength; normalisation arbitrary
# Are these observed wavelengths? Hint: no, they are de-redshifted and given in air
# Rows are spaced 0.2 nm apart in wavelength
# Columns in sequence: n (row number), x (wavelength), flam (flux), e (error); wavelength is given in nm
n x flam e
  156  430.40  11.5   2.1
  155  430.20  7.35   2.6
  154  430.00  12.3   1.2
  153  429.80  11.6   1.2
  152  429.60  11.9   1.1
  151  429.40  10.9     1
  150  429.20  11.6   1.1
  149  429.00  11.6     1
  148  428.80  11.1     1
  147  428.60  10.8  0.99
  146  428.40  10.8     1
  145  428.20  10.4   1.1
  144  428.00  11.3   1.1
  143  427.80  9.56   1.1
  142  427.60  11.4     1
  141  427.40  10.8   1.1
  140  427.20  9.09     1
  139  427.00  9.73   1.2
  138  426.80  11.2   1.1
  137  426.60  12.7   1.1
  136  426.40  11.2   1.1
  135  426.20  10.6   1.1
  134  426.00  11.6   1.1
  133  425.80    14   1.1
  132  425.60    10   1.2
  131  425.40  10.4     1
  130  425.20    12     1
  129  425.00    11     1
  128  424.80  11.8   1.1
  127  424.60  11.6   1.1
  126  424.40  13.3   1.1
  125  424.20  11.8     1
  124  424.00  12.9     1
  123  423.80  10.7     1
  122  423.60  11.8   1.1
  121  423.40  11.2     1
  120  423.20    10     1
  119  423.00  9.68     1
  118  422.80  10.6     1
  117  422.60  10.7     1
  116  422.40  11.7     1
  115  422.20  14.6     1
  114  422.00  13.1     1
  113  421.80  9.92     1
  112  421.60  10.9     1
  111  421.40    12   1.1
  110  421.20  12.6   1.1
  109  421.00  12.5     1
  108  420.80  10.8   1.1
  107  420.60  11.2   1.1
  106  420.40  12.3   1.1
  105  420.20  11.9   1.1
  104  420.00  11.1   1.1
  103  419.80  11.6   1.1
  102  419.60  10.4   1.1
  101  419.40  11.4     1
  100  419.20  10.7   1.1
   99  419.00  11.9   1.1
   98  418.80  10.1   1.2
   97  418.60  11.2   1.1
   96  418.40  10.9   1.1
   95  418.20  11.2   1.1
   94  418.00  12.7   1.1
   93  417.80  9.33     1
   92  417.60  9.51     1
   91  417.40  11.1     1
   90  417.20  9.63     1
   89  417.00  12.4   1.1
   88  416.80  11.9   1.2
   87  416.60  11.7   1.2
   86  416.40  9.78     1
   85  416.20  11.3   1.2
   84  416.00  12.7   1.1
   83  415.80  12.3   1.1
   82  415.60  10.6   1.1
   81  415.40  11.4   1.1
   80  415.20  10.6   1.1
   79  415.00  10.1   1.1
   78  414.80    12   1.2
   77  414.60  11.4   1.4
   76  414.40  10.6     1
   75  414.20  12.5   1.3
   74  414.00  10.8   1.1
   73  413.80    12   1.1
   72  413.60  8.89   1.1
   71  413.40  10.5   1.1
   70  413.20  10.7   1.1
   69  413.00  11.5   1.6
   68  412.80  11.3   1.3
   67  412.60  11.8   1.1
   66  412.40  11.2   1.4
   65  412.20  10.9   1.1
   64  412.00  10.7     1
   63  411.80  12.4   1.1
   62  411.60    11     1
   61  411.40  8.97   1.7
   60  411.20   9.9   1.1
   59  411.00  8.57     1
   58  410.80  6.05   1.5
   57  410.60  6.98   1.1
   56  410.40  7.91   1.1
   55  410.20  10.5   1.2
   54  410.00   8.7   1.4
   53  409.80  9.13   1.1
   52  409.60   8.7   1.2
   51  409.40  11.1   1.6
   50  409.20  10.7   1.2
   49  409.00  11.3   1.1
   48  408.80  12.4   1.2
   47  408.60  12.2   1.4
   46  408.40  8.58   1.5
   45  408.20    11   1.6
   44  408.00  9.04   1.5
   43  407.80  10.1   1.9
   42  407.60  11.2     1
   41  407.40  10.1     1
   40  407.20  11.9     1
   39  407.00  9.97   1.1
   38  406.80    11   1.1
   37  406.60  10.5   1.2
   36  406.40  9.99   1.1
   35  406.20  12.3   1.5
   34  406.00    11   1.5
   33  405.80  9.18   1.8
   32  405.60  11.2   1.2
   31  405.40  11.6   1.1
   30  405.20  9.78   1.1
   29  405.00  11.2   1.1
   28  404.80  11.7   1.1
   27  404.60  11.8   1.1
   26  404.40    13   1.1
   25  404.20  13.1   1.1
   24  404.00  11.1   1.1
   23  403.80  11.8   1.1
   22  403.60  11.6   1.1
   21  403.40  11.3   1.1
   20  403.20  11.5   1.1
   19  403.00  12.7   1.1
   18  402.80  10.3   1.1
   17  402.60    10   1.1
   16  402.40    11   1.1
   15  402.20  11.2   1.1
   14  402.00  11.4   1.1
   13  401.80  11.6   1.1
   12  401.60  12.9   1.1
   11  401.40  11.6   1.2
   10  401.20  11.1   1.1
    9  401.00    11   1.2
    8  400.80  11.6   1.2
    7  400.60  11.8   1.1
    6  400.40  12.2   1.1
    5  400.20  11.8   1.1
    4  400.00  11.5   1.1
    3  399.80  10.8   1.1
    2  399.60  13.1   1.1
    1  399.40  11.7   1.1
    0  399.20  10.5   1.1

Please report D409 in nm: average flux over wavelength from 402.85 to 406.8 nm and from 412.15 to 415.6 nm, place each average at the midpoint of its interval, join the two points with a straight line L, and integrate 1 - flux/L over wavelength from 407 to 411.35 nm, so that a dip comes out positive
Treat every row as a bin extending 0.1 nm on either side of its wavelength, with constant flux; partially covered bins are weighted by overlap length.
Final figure 0.55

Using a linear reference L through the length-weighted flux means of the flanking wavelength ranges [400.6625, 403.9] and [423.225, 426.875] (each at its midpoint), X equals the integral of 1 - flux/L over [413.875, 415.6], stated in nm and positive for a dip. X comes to 0.056 nm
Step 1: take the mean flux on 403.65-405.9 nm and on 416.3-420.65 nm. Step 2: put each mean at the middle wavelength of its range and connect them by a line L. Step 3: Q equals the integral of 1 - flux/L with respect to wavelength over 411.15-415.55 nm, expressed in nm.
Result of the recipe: 0.093 nm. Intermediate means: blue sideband 11.4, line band 11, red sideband 11.1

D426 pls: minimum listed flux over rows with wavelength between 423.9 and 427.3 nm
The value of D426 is 9.09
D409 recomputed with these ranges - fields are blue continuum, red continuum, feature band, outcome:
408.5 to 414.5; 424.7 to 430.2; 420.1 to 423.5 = -0.22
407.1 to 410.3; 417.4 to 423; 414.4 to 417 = -0.08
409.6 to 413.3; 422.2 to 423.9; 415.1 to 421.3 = -0.42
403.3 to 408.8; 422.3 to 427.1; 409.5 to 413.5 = 0.45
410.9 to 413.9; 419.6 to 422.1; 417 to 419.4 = 0.10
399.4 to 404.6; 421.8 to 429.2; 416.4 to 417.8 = 0.07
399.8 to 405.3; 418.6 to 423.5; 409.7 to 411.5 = 0.46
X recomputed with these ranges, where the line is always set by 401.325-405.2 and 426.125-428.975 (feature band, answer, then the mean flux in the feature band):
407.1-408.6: 0.13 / 10.4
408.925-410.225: 0.16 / 9.97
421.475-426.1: -0.27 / 11.5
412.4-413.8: 0.04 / 10.9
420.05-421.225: -0.08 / 11.8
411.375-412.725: 0.02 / 11.1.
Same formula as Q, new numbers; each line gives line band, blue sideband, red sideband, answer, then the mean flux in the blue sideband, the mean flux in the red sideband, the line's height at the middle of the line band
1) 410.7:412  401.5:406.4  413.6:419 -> 0.191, 11.4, 11.1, 11.2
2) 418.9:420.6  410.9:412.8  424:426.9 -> -0.022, 10.6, 11.7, 11.3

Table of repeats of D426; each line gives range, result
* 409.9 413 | 6.05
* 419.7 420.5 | 11.1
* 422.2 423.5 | 9.68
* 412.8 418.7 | 8.89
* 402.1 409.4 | 8.58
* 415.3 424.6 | 9.33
